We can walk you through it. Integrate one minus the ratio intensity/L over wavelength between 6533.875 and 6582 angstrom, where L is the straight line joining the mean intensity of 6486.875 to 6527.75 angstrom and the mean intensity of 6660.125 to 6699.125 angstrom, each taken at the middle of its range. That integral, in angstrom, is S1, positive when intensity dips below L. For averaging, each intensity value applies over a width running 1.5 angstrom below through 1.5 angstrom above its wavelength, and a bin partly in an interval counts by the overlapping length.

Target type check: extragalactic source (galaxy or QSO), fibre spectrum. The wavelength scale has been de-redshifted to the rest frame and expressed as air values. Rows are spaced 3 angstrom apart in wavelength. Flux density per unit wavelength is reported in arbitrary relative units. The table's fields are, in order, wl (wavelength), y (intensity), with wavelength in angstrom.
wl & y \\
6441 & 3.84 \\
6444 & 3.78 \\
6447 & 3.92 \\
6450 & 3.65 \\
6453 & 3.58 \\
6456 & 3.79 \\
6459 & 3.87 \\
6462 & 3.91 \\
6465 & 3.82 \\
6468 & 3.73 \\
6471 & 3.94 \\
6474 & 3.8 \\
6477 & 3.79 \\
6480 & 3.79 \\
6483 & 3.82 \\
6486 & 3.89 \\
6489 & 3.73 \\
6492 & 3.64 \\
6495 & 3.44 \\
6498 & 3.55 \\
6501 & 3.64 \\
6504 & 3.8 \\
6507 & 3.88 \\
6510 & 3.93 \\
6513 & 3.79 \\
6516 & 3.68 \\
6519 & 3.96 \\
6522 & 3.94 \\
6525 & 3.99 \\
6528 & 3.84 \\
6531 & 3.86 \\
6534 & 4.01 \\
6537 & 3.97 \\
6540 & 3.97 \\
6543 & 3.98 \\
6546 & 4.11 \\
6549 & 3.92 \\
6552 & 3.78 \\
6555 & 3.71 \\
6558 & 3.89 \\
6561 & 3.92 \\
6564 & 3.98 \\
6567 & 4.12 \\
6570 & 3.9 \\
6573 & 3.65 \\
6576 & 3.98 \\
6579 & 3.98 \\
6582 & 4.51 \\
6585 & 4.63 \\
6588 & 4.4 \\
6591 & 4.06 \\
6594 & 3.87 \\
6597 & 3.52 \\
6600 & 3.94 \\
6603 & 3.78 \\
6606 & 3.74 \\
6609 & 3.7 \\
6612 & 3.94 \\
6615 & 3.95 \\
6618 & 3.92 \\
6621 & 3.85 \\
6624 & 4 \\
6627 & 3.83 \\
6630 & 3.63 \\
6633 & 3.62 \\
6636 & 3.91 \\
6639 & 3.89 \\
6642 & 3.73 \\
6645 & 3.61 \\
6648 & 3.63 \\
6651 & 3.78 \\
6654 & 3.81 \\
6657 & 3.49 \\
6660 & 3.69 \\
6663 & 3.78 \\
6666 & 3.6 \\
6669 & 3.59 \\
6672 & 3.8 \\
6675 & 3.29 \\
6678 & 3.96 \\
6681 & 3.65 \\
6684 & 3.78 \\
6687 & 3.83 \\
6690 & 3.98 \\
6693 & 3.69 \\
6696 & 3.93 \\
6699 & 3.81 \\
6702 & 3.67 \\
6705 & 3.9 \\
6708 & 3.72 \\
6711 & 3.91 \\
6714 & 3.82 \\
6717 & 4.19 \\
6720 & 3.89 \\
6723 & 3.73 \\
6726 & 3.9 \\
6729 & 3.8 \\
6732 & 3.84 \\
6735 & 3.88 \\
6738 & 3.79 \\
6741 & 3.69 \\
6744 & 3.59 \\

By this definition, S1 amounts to -2.3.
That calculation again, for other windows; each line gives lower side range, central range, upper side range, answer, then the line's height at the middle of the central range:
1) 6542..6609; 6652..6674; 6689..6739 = 1.2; 3.89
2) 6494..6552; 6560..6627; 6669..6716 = -2.5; 3.83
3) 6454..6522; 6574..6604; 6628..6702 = -2.5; 3.75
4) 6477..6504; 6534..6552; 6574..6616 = -0.6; 3.85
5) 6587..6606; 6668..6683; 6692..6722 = 0.8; 3.87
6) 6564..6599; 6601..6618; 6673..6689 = 0.5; 3.96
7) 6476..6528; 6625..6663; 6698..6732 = 1.0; 3.83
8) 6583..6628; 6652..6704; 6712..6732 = 2.4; 3.91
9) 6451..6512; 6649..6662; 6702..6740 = 0.5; 3.83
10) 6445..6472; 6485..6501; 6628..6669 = 0.6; 3.78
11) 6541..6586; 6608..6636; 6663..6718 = 0.5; 3.9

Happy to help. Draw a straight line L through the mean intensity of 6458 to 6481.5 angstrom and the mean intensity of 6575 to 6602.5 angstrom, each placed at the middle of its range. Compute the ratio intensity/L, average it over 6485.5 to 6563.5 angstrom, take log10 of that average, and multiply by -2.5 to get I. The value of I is 0.03 mag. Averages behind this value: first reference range 3.83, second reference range 4.09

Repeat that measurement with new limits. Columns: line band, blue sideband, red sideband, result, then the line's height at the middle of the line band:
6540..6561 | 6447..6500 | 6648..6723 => -0.041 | 3.76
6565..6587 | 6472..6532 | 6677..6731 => -0.084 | 3.81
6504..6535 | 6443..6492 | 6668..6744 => -0.024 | 3.8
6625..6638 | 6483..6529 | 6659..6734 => 0.007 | 3.79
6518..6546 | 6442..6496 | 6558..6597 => -0.005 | 3.94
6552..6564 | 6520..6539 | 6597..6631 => 0.014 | 3.9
